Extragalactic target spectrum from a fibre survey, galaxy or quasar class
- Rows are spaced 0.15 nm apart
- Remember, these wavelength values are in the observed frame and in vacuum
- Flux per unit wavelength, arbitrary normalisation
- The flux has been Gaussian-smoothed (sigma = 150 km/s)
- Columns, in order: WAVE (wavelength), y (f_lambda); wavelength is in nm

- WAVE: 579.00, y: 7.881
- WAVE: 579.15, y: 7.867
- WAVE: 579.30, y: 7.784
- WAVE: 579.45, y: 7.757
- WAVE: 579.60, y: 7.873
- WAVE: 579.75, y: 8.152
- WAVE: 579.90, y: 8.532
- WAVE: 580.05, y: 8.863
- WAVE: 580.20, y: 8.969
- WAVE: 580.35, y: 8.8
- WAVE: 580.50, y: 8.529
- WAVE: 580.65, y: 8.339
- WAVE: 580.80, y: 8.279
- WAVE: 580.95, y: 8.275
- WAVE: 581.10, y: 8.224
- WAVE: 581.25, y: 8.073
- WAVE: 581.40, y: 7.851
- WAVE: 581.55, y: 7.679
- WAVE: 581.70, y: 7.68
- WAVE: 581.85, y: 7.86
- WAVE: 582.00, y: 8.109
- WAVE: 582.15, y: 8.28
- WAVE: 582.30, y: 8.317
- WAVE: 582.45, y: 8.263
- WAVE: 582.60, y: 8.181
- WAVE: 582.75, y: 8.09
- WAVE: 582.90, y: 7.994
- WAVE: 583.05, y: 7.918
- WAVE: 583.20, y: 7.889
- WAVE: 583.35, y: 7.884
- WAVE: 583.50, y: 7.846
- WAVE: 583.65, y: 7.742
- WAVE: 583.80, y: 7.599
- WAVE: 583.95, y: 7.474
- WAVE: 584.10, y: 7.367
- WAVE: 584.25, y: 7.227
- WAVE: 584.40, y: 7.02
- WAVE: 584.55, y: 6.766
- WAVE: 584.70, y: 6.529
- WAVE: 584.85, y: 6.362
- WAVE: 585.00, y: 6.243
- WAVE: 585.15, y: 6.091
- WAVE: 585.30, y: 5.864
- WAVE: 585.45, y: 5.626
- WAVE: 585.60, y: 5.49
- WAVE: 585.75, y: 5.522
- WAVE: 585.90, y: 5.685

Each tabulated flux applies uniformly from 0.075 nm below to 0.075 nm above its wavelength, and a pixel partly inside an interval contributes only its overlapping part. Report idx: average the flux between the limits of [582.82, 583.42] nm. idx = 7.92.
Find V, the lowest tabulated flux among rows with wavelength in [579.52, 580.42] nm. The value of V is 7.873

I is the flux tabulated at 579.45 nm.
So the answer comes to 7.757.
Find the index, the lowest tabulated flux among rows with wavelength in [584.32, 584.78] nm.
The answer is 6.529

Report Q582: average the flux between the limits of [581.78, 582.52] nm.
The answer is 8.17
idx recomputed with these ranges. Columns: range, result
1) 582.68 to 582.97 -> 8.04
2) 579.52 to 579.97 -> 8.18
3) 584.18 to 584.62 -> 7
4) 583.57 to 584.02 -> 7.61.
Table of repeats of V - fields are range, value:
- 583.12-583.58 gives 7.846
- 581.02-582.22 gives 7.679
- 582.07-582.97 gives 7.994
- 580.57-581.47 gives 7.851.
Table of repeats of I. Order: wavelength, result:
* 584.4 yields 7.02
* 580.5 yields 8.529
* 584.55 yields 6.766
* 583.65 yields 7.742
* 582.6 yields 8.181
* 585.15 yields 6.091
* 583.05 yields 7.918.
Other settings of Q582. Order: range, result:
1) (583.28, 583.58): 7.86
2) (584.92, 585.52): 5.96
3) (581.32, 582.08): 7.84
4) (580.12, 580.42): 8.89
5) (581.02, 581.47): 8.05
